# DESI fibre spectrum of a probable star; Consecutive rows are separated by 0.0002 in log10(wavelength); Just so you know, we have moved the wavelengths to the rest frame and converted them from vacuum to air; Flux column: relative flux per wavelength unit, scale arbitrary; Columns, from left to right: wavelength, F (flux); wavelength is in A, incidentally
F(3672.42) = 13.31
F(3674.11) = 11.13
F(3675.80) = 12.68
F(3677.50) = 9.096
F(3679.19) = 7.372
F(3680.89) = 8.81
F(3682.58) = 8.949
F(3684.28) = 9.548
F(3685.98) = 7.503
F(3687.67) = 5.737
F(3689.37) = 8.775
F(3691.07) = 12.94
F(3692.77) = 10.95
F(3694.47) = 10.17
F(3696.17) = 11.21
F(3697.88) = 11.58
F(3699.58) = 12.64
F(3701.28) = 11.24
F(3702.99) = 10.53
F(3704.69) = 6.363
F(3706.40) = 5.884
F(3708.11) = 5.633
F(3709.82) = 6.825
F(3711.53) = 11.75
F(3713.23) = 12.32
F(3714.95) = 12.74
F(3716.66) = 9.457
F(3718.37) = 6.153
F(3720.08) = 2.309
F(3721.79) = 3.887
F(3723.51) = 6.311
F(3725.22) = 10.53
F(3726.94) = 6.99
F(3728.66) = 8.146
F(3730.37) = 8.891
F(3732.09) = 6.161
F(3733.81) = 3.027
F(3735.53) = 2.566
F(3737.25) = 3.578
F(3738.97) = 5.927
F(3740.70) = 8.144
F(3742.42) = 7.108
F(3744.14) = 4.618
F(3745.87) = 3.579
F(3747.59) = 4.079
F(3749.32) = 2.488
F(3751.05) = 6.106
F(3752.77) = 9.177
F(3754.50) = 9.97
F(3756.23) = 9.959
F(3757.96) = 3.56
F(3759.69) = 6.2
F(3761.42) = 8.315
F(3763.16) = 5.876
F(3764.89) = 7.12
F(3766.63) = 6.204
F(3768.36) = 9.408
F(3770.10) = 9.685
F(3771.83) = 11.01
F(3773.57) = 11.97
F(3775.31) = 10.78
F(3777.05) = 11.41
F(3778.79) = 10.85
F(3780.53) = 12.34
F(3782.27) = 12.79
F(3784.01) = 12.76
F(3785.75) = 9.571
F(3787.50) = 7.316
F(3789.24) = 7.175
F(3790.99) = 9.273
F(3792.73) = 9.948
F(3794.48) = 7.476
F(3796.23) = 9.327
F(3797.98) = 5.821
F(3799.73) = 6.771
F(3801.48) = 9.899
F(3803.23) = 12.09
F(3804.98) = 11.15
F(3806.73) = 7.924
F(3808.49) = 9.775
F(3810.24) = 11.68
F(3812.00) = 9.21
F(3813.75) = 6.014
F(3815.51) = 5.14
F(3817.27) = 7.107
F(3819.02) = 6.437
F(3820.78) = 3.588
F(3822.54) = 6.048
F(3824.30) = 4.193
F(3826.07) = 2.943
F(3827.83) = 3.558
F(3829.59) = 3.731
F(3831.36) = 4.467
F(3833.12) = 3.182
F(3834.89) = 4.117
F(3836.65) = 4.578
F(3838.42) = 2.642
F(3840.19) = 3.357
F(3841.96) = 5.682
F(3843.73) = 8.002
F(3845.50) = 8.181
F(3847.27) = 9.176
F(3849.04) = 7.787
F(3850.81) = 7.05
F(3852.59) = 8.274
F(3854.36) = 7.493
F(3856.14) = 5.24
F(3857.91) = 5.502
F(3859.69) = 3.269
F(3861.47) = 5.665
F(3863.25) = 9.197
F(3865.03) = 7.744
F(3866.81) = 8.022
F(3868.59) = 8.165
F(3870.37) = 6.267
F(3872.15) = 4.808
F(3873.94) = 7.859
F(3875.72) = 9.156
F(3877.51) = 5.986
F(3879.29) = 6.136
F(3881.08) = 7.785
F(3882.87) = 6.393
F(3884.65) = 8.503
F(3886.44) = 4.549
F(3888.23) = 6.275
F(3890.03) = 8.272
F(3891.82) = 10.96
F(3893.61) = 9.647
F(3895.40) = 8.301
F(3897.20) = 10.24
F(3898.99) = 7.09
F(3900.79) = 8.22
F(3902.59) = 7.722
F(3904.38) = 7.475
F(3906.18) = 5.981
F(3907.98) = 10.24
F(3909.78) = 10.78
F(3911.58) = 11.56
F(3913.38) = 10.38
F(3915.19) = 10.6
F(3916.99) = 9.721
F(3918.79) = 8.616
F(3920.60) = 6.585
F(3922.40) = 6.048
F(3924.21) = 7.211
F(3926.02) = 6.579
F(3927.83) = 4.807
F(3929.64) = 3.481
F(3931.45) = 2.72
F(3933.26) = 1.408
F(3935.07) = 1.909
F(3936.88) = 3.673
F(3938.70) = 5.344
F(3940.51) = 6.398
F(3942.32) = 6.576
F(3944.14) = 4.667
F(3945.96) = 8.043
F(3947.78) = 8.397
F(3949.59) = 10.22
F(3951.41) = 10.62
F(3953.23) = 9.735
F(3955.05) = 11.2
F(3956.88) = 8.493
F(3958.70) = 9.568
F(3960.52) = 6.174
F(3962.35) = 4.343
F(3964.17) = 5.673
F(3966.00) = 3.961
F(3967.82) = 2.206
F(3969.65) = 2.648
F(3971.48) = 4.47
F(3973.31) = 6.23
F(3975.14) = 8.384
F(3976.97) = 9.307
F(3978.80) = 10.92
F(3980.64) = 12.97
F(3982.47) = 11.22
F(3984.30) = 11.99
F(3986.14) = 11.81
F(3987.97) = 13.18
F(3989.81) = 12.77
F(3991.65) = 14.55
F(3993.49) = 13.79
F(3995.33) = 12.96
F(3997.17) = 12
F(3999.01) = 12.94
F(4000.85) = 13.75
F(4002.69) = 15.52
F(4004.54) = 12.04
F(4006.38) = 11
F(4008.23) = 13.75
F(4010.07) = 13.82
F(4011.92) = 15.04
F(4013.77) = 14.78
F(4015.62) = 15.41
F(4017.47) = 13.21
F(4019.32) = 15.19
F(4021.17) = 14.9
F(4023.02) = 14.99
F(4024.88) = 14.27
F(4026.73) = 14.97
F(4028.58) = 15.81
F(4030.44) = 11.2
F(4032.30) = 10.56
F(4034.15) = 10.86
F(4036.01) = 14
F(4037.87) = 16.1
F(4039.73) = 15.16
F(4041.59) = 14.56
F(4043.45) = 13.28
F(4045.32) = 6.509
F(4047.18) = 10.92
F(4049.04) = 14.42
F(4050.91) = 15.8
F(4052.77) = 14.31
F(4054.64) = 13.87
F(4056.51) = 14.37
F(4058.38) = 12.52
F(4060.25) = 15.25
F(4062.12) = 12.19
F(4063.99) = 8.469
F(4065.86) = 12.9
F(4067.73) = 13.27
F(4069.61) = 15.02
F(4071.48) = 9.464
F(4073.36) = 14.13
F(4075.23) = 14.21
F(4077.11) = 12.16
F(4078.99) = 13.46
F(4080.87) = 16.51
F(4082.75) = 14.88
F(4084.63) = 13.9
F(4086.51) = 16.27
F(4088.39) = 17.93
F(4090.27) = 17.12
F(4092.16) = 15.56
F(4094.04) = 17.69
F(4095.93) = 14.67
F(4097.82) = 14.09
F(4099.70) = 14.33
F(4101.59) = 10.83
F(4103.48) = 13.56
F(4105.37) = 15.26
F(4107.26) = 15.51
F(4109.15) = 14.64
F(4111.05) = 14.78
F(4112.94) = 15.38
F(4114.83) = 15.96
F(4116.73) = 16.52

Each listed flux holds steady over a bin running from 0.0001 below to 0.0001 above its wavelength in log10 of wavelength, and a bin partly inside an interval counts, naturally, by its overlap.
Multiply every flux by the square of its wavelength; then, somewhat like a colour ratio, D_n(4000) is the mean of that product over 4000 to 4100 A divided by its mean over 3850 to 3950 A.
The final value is 2.11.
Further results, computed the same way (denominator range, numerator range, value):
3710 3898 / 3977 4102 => 2.09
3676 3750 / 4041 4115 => 2.18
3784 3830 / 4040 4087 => 2.01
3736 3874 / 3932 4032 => 1.55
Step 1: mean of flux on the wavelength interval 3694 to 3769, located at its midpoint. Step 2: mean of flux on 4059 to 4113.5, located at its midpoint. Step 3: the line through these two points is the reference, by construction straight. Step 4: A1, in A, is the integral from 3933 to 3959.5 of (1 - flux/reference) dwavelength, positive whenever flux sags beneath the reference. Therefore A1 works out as 9.98 A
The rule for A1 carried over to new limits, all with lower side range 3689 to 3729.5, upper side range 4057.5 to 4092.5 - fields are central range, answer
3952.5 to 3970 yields 8.32 A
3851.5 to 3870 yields 7.02 A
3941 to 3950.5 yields 3.63 A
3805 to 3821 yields 3.98 A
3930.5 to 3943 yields 8.41 A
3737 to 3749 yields 5.31 A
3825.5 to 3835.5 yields 6.54 A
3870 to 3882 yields 4.65 A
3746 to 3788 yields 4.96 A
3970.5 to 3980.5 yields 3.47 A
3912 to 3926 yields 3.99 A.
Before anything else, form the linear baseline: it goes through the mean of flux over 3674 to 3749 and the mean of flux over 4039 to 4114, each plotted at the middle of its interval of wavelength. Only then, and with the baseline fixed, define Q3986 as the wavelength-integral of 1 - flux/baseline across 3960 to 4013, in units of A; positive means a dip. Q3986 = 9.2 A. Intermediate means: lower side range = 7.96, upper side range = 14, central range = 10.4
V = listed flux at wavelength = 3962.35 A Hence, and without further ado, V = 4.343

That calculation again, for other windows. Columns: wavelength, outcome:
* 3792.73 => 9.948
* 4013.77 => 14.78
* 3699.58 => 12.64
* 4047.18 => 10.92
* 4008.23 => 13.75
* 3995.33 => 12.96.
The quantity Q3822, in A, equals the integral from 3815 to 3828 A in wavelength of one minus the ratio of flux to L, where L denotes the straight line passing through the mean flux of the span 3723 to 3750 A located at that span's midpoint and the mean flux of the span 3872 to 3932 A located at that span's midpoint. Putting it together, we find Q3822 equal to 3.5 A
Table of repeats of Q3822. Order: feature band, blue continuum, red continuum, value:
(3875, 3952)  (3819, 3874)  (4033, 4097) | 7.64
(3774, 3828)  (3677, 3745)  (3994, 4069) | 5.73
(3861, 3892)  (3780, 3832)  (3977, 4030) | 8.12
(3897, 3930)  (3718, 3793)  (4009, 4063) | 8.75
